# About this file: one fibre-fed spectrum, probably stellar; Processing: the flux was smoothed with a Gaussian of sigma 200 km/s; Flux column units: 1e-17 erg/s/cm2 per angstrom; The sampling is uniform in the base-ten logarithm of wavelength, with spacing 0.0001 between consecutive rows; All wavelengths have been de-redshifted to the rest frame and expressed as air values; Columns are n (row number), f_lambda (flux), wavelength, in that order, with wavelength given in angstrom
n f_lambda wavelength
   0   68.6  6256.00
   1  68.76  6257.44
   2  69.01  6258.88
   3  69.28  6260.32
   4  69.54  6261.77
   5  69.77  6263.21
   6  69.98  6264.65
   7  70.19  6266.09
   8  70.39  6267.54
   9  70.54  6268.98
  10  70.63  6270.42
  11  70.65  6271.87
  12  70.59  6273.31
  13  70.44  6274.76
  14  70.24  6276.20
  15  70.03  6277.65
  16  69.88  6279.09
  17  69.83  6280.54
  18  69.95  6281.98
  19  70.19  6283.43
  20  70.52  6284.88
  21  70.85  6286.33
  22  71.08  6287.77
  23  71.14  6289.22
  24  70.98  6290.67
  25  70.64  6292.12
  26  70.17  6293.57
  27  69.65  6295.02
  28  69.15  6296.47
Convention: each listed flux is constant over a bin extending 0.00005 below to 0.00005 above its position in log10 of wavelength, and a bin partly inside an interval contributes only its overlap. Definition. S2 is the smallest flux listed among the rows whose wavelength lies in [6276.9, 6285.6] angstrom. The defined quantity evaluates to 69.83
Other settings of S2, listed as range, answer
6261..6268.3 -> 69.54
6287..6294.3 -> 70.17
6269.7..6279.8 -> 69.88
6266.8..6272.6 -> 70.39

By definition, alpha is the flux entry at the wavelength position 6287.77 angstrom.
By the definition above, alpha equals 71.08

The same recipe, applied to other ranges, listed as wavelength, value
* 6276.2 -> 70.24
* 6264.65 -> 69.98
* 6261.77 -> 69.54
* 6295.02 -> 69.65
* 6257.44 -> 68.76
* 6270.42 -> 70.63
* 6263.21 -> 69.77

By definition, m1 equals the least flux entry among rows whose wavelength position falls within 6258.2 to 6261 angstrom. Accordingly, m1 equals 69.01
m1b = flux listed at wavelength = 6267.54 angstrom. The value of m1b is 70.39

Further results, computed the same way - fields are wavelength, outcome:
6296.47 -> 69.15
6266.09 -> 70.19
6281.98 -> 69.95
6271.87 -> 70.65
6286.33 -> 70.85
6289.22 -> 71.14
